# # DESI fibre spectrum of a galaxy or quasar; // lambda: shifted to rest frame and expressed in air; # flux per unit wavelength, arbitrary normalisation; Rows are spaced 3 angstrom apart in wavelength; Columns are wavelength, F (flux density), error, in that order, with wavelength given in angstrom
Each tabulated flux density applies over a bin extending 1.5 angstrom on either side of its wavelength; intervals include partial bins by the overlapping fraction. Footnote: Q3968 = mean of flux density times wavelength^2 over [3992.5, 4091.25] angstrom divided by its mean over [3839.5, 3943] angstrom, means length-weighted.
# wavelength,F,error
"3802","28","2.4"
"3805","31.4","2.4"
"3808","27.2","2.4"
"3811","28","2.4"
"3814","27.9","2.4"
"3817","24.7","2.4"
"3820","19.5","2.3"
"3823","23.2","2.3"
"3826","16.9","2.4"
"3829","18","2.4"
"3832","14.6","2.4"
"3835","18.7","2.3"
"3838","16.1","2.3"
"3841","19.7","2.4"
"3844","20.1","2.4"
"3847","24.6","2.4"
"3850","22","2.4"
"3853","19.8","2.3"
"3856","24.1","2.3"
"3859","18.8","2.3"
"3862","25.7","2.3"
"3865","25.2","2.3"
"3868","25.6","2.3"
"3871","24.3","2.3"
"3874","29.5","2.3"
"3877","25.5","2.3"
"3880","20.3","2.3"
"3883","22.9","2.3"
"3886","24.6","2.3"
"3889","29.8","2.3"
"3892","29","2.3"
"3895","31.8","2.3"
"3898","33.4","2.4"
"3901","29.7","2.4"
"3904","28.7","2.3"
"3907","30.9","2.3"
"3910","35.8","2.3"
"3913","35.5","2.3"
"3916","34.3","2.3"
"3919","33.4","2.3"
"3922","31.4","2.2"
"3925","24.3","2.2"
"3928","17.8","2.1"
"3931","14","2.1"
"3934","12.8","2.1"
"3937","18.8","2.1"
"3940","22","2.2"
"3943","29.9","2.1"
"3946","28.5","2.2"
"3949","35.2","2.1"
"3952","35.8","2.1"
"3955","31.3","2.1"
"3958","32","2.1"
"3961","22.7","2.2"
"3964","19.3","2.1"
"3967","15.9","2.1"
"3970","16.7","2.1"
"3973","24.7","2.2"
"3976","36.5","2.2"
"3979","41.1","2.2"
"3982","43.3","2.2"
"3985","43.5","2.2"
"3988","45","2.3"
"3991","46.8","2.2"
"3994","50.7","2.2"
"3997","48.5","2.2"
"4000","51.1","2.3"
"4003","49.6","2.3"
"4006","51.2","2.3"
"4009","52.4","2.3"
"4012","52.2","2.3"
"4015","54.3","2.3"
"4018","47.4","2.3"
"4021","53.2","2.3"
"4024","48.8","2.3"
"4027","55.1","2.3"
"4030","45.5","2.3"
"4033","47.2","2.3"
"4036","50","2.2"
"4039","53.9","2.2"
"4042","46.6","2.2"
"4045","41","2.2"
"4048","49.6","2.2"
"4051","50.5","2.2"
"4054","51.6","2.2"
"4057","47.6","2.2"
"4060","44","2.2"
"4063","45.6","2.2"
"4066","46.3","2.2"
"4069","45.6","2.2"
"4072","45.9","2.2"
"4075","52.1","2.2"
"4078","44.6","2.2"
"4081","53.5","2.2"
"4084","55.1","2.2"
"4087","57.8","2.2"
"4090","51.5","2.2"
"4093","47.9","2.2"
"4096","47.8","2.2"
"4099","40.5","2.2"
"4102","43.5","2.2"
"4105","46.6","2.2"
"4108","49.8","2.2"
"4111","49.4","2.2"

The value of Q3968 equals 2.10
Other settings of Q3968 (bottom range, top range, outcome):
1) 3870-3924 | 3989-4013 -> 1.79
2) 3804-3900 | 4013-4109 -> 2.27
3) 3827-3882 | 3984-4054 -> 2.46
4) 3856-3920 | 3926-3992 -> 1.05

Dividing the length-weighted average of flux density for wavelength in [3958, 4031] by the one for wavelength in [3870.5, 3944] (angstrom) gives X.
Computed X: 1.57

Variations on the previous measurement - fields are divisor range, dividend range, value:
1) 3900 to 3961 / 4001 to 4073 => 1.75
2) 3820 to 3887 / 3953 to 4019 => 1.83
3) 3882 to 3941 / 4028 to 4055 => 1.79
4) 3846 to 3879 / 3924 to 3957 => 1.03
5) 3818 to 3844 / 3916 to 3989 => 1.52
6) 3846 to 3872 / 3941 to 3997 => 1.44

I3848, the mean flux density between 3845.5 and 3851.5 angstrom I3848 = 23.3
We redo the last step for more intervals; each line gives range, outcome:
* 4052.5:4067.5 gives 47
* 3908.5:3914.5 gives 35.6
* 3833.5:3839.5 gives 17.4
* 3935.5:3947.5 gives 24.8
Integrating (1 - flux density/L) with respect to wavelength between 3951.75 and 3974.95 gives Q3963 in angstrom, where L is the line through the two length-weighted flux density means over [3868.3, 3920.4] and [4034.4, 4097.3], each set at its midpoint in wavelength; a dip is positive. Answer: 7.90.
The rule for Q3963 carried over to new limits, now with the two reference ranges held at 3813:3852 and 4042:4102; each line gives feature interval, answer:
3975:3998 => -3.7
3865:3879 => -0.5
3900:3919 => -2.1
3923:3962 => 9.6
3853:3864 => 0.4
